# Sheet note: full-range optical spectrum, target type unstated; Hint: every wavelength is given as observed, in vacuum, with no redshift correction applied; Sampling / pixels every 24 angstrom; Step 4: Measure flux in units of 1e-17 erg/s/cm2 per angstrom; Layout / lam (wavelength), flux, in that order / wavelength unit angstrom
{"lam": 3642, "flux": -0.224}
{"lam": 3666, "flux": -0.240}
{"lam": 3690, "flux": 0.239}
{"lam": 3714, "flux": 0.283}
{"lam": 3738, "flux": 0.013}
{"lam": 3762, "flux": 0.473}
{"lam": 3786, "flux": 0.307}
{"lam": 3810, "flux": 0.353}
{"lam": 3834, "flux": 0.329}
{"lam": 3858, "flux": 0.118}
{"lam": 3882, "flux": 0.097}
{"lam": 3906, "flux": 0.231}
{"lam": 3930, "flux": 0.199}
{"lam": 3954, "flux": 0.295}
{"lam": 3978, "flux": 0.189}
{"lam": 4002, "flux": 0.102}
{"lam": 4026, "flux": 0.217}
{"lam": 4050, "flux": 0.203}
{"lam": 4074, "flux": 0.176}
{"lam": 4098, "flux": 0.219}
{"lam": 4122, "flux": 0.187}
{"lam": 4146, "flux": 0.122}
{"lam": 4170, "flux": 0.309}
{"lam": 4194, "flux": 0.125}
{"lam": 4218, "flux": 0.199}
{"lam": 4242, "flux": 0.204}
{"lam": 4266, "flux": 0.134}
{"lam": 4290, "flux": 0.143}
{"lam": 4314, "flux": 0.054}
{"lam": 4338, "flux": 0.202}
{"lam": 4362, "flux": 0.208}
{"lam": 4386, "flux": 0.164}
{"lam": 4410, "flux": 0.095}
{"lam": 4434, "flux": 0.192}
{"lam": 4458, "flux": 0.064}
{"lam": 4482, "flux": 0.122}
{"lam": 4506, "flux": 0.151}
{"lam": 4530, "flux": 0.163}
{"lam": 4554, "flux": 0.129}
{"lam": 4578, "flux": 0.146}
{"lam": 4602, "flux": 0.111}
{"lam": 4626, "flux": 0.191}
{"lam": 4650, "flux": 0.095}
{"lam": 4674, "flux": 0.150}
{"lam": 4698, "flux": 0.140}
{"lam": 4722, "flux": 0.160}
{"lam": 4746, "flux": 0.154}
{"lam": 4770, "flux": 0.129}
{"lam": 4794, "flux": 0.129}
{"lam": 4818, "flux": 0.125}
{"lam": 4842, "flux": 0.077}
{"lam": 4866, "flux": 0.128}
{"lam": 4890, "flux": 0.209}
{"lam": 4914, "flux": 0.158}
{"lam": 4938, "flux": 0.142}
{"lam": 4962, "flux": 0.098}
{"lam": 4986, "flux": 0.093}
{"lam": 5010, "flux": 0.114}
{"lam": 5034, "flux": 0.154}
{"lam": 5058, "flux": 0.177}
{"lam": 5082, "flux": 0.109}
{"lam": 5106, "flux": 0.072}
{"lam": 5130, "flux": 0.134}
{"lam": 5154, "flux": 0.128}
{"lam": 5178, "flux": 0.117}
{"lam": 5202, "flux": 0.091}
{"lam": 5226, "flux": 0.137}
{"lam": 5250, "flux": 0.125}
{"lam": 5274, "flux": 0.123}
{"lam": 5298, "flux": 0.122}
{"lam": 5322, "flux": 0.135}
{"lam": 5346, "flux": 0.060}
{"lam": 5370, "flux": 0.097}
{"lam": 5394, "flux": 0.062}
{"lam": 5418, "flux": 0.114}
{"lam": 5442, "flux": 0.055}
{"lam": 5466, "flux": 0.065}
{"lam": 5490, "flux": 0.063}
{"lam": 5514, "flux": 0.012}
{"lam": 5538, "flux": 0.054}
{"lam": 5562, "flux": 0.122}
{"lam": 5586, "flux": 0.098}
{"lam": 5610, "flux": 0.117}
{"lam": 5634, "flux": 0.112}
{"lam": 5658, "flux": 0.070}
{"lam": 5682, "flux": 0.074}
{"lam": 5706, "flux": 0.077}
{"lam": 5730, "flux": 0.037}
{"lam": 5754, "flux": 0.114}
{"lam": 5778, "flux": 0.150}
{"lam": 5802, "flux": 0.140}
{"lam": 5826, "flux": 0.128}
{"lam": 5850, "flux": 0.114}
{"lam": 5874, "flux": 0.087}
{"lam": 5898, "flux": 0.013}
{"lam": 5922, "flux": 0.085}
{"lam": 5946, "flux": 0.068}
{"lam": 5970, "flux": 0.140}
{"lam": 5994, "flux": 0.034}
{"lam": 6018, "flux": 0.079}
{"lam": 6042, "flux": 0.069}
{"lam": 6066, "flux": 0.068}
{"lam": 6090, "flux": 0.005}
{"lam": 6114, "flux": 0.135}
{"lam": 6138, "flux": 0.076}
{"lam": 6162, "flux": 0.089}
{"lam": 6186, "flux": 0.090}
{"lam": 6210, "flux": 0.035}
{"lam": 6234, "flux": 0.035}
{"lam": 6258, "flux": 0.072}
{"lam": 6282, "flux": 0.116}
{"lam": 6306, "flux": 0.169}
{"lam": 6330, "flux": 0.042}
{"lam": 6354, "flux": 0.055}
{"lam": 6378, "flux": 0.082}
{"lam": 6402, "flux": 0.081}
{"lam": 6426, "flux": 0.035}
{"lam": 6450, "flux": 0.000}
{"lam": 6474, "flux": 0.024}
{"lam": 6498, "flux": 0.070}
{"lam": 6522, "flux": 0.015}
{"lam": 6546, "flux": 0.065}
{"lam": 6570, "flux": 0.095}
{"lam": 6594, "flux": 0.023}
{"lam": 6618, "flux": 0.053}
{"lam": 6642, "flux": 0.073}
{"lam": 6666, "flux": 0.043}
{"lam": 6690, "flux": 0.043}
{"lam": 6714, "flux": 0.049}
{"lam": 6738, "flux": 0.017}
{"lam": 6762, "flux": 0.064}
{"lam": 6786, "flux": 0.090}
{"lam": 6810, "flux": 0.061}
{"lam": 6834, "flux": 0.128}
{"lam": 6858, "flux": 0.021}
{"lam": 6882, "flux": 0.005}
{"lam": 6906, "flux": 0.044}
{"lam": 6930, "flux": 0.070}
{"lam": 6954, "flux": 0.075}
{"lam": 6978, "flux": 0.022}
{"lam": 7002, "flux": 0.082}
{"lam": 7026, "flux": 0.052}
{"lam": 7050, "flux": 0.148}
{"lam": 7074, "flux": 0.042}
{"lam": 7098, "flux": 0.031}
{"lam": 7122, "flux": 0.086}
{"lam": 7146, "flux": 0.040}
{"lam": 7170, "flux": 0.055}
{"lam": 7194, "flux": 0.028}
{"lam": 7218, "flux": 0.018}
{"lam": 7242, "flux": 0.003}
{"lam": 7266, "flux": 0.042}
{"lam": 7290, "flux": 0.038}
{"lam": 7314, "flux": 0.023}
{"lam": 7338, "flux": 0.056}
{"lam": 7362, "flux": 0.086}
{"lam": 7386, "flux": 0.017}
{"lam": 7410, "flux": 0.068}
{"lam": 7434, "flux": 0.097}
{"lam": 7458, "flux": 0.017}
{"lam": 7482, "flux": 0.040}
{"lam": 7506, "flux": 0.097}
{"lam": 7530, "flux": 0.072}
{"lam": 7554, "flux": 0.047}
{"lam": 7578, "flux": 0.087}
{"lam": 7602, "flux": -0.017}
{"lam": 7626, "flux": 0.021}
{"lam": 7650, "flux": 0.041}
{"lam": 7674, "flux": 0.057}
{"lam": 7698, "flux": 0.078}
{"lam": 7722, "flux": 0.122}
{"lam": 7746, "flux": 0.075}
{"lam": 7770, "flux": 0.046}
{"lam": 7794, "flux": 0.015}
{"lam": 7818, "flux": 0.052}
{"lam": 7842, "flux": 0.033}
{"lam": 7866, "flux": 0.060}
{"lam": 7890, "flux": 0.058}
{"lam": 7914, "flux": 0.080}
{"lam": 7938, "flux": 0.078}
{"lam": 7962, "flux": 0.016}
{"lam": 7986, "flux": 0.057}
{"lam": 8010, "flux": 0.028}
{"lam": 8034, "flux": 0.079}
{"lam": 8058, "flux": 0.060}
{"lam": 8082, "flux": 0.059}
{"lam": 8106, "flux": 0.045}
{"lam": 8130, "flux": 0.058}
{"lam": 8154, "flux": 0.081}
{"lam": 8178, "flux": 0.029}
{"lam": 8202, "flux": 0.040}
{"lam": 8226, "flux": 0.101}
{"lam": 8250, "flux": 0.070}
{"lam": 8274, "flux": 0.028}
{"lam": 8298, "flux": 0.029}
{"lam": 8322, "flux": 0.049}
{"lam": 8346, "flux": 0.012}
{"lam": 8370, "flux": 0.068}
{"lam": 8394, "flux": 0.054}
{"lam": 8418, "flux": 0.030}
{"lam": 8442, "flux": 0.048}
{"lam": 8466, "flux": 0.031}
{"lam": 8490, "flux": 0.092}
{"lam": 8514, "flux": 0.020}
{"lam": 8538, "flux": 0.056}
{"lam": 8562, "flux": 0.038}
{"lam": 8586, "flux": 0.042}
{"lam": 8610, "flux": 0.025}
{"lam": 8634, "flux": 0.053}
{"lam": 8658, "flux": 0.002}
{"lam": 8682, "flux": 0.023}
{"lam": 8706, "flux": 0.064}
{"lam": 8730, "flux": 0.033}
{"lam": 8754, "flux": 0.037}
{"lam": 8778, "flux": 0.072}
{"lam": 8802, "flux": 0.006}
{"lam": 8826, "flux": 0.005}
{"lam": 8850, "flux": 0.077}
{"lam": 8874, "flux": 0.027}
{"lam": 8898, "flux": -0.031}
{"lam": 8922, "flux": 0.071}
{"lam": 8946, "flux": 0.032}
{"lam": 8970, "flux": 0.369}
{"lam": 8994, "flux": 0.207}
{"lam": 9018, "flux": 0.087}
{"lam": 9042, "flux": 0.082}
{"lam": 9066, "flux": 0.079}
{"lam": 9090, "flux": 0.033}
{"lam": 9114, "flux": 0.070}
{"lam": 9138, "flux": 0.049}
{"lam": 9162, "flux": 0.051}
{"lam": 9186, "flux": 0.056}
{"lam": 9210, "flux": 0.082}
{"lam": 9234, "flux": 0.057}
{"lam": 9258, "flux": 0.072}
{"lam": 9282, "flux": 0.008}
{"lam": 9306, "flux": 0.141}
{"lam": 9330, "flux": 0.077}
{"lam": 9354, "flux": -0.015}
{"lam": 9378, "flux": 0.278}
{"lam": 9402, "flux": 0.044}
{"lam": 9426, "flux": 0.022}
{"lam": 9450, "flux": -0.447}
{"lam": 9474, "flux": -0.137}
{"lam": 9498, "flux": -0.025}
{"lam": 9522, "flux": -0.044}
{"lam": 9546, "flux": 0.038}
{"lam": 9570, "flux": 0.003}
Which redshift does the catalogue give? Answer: 1.408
